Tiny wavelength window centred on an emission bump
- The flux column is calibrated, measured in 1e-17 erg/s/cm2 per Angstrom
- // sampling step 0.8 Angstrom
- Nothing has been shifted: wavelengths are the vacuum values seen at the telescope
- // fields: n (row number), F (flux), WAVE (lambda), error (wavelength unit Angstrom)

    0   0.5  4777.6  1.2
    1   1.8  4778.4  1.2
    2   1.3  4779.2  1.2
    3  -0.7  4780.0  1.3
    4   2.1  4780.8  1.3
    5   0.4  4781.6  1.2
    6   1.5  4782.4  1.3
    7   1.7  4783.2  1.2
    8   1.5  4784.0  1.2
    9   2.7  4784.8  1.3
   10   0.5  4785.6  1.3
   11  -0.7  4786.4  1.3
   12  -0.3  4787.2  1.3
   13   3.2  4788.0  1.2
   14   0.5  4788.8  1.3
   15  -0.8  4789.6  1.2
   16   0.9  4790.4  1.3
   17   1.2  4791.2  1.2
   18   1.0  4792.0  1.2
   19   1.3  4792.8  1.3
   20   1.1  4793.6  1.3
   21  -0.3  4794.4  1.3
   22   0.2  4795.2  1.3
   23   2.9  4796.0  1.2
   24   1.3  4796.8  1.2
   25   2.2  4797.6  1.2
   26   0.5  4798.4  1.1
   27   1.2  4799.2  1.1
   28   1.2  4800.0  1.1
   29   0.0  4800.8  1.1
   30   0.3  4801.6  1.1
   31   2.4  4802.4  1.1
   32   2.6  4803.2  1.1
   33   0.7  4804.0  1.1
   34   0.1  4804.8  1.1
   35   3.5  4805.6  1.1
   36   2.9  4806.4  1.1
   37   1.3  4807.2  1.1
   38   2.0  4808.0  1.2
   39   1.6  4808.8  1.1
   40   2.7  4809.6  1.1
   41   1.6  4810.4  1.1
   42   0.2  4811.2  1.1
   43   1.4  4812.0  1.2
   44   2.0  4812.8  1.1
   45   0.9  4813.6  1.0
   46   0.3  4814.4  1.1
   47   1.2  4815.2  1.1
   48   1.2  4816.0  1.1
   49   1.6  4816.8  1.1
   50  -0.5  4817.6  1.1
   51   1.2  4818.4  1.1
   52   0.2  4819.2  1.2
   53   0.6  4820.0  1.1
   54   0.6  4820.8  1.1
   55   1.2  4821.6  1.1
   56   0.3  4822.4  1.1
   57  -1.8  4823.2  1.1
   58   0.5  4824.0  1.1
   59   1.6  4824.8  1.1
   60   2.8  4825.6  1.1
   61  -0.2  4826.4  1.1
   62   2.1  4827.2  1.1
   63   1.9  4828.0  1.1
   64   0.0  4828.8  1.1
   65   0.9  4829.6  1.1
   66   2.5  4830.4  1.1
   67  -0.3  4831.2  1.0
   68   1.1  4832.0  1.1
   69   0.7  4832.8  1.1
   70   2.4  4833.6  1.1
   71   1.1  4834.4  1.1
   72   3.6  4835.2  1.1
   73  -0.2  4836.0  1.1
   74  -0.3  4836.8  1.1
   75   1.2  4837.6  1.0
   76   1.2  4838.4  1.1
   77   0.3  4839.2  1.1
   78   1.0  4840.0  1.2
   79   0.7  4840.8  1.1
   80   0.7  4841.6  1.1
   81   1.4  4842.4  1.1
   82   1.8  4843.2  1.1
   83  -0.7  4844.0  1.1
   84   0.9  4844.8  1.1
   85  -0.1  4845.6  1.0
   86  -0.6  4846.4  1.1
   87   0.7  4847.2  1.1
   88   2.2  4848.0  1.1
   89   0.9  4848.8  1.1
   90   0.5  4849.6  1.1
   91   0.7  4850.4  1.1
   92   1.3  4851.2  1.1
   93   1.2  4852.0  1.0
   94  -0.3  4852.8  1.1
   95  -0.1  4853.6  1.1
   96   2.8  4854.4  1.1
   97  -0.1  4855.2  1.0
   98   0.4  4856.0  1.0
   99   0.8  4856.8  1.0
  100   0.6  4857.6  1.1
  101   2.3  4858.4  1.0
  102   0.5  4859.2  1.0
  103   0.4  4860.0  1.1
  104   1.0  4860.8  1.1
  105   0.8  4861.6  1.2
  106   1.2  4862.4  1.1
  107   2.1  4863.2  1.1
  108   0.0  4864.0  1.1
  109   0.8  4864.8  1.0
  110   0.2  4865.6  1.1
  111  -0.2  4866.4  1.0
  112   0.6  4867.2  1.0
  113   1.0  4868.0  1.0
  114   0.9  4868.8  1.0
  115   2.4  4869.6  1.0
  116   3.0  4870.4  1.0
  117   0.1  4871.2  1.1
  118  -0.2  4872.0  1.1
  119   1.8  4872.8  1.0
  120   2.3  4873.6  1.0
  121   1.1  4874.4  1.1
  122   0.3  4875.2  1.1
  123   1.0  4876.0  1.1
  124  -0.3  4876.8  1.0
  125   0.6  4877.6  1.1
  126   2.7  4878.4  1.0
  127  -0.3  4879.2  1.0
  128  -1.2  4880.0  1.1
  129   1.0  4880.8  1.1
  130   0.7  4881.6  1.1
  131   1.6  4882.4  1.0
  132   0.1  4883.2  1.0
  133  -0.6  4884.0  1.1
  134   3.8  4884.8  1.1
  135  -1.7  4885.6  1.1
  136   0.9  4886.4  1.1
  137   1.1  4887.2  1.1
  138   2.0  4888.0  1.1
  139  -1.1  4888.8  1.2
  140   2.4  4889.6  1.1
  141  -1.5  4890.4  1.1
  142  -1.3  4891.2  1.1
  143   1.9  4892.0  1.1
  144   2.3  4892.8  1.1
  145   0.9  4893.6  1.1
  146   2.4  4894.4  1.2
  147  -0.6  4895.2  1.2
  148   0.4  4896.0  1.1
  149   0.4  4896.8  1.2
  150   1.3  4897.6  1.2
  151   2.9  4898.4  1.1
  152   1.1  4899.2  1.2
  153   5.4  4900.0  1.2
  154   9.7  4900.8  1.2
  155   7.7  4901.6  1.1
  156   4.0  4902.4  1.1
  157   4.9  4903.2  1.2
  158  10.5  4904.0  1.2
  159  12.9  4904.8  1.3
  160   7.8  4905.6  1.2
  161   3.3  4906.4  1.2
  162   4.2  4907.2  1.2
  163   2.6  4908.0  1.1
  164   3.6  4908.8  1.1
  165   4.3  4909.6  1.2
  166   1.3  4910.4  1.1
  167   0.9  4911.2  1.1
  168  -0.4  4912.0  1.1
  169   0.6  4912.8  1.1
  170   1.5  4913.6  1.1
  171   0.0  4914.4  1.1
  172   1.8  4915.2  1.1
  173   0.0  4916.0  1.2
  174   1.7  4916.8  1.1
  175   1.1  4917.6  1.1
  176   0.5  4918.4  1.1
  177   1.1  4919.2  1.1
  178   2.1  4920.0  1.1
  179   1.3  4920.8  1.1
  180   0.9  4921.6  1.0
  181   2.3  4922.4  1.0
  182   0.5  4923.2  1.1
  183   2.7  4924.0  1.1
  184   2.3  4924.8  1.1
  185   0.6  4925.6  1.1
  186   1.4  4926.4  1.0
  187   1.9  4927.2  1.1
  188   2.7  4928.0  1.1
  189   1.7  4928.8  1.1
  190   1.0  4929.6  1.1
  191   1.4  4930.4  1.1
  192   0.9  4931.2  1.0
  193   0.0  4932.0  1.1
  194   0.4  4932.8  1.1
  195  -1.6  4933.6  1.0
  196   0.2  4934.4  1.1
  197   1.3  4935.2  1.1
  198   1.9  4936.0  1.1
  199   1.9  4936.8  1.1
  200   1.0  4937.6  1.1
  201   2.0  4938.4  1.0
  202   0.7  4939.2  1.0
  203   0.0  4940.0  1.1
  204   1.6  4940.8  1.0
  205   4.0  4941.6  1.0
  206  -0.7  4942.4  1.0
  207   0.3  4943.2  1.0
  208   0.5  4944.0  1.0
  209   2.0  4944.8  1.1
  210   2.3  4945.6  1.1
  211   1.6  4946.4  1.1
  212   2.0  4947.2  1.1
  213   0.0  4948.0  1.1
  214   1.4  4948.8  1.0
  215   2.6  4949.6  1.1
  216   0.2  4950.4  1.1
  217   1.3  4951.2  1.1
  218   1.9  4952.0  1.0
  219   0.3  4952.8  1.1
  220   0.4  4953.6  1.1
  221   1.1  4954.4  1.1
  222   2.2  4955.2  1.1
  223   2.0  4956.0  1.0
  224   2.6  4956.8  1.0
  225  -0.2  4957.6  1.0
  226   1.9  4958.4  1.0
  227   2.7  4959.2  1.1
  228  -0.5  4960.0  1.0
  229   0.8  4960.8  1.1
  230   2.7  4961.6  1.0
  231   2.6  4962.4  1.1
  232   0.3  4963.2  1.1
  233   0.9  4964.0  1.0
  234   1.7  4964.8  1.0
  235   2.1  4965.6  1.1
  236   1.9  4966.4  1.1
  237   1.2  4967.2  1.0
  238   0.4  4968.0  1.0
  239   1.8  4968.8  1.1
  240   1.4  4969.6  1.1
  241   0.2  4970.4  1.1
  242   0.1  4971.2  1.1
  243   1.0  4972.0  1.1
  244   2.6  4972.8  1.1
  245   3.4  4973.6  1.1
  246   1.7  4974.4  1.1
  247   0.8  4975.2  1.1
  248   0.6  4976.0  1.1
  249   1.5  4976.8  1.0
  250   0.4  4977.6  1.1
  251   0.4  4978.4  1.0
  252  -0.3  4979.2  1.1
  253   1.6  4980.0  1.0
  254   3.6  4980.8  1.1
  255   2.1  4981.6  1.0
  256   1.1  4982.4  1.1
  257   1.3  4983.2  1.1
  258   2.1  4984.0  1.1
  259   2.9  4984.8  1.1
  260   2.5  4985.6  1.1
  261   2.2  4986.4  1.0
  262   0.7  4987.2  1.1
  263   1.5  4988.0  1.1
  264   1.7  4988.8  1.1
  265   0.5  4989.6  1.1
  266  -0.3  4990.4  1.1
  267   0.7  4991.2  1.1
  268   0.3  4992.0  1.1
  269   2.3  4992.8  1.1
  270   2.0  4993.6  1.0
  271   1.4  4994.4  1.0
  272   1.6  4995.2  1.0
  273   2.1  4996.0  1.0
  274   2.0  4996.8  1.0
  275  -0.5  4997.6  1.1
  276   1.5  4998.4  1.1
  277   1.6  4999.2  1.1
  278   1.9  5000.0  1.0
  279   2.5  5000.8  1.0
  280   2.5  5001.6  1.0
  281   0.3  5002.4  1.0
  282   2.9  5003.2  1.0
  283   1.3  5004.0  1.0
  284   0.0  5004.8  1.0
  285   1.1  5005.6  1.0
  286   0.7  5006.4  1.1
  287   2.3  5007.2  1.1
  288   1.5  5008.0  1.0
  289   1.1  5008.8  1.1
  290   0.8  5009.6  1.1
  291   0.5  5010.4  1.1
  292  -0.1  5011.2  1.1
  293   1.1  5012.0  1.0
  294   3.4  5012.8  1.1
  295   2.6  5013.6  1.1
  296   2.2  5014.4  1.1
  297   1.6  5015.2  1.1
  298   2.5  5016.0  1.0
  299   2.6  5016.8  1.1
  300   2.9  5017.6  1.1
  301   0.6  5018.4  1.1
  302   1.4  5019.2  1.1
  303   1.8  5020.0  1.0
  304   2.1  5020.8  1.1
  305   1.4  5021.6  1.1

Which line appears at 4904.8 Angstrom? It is [O II]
